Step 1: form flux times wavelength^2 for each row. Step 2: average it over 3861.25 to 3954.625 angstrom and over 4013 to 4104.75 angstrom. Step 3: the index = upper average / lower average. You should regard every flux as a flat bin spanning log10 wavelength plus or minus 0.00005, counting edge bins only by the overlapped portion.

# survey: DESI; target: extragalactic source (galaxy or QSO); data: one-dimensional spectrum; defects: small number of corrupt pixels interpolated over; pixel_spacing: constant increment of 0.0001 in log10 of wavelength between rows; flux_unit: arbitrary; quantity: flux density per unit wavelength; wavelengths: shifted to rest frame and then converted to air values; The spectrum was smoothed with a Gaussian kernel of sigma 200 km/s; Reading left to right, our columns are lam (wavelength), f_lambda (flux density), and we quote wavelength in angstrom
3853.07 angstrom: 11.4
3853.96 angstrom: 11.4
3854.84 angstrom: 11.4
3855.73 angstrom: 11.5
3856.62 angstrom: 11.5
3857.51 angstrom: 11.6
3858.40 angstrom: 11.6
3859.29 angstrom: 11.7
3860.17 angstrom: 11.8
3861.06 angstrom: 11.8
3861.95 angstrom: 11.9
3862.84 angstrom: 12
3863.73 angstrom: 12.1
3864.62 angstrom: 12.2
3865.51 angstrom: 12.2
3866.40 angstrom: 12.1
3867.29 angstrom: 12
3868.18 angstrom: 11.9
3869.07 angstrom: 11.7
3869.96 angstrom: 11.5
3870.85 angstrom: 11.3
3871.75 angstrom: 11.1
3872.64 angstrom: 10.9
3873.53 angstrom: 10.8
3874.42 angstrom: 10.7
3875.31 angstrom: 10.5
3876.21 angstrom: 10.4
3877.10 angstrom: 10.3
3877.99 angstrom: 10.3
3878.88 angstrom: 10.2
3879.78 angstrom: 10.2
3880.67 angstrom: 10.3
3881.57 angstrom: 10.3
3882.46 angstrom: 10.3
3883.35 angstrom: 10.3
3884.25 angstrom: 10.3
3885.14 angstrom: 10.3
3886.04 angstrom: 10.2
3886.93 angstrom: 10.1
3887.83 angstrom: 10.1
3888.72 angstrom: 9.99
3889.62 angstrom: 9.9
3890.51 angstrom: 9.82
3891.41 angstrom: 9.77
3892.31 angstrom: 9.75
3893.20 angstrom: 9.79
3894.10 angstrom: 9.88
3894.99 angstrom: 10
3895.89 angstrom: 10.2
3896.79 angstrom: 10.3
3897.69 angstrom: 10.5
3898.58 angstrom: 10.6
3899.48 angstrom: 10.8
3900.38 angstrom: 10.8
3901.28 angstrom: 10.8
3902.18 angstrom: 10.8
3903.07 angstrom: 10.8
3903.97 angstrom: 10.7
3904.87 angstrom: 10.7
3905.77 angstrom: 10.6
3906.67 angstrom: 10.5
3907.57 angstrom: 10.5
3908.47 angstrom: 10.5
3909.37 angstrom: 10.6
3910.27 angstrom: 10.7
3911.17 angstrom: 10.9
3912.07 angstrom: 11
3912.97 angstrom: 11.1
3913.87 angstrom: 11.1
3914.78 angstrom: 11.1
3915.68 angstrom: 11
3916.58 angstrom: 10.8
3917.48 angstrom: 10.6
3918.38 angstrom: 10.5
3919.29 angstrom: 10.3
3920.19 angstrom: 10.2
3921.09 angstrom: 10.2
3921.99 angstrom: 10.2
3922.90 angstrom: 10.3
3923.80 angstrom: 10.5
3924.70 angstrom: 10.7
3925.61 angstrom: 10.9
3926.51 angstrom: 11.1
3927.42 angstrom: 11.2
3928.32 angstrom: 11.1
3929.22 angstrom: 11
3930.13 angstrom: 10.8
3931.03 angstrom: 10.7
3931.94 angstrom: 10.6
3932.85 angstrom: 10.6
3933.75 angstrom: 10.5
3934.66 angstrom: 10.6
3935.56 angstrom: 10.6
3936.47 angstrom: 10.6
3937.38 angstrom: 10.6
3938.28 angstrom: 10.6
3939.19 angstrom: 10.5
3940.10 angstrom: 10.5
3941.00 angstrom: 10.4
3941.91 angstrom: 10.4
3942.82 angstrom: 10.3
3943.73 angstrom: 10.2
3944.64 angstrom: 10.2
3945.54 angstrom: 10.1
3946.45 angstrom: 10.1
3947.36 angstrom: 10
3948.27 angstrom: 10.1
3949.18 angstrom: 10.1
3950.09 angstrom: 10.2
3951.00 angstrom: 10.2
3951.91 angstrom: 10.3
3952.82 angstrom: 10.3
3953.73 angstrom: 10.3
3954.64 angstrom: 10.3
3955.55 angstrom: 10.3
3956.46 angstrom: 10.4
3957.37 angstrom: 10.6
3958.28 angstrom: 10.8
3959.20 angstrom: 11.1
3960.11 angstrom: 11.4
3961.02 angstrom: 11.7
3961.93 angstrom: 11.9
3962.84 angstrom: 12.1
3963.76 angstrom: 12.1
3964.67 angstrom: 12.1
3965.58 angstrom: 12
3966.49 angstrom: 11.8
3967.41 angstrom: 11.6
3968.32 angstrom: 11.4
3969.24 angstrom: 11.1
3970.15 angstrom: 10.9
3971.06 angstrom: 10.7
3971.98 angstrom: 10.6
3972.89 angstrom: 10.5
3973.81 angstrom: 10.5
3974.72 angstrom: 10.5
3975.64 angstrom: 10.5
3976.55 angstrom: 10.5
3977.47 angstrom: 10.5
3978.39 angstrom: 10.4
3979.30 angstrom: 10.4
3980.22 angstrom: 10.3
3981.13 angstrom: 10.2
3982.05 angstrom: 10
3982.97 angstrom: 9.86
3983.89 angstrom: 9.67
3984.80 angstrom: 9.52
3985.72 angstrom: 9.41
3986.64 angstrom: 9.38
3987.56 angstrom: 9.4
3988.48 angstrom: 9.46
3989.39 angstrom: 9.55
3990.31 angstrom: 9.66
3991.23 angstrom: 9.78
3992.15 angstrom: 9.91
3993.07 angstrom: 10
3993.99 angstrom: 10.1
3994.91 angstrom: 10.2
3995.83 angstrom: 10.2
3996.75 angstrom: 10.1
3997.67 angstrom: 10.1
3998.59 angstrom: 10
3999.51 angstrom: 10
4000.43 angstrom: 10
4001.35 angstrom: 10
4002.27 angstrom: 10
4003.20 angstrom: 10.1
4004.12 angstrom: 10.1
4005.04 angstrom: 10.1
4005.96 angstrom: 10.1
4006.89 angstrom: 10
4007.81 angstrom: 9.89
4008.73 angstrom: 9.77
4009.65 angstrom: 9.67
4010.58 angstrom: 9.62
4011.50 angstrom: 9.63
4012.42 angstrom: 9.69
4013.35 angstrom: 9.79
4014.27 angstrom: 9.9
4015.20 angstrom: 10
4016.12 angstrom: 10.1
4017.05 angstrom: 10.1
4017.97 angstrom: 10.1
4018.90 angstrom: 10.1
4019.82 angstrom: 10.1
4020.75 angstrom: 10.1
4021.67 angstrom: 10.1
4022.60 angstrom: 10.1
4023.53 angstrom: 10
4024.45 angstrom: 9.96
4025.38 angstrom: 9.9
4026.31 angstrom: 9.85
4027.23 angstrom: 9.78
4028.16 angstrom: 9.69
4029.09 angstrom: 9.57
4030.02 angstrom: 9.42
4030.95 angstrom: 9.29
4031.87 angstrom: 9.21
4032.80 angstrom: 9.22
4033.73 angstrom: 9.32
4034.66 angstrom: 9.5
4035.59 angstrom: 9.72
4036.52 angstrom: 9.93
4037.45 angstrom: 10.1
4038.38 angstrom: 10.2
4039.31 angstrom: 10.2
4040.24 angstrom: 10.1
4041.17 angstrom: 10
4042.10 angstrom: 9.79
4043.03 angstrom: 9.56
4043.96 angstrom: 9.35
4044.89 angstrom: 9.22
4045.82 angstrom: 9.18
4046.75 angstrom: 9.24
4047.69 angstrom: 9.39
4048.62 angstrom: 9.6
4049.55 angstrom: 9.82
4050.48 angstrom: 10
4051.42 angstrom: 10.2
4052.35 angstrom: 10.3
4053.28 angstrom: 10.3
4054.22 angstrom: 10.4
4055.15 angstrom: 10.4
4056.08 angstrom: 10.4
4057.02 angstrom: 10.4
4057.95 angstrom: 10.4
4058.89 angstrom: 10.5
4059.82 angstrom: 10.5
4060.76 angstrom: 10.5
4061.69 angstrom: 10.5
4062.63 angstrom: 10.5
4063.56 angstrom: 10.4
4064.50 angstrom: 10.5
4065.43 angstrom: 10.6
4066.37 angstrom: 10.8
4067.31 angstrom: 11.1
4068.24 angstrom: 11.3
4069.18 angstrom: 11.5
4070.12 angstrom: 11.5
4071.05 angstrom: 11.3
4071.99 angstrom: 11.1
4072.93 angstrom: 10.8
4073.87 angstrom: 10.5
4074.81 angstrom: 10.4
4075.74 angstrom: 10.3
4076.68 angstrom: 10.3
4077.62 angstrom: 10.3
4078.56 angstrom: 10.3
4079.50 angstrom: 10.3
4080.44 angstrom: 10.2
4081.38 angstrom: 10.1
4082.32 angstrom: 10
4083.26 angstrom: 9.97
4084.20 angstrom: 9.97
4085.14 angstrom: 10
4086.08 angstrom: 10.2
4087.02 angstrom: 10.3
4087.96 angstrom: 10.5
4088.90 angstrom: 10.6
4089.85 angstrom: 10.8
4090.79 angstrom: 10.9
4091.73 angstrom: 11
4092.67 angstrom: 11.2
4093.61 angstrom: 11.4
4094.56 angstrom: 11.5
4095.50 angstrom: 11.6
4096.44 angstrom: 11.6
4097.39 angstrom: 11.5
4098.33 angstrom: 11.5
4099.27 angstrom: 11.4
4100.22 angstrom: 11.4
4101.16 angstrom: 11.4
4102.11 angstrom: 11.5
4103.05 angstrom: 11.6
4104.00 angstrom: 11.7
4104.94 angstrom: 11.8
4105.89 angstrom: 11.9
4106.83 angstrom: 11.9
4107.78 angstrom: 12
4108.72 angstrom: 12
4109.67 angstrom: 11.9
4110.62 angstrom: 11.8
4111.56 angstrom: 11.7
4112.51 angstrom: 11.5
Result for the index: 1.1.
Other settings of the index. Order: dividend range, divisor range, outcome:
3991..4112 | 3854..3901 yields 1.05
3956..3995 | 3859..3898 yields 1.03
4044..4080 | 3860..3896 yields 1.06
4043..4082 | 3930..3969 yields 1.02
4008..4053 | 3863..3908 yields 0.99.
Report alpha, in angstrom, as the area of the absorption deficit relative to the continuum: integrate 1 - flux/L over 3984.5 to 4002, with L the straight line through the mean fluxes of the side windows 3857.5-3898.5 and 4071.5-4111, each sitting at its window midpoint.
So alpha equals 1.7 angstrom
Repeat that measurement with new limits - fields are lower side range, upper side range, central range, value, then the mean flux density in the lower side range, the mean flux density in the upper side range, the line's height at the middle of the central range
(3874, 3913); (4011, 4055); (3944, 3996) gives -2.1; 10.4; 9.82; 10.1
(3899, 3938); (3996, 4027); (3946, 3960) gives 0.1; 10.7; 9.97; 10.4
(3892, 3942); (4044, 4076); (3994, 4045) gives 2.8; 10.6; 10.4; 10.5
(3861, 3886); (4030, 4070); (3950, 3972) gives -1.1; 11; 10.1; 10.6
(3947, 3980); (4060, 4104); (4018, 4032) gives 1.3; 10.8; 10.8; 10.8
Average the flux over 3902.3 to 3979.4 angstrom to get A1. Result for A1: 10.7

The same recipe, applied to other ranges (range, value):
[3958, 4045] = 10.2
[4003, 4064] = 9.92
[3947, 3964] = 10.7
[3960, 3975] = 11.4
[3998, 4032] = 9.9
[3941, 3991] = 10.5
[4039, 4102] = 10.5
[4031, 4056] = 9.78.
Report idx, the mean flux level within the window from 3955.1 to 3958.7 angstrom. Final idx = 10.5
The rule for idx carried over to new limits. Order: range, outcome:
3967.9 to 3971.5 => 11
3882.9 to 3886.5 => 10.3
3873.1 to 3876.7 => 10.6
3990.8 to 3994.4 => 9.94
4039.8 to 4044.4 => 9.77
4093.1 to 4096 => 11.5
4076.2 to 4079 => 10.3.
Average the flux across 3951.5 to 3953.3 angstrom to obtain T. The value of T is 10.3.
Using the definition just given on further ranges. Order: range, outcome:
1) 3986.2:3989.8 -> 9.46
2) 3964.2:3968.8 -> 11.8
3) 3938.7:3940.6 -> 10.5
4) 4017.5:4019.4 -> 10.1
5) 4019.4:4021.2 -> 10.1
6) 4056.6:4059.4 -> 10.4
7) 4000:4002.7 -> 10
